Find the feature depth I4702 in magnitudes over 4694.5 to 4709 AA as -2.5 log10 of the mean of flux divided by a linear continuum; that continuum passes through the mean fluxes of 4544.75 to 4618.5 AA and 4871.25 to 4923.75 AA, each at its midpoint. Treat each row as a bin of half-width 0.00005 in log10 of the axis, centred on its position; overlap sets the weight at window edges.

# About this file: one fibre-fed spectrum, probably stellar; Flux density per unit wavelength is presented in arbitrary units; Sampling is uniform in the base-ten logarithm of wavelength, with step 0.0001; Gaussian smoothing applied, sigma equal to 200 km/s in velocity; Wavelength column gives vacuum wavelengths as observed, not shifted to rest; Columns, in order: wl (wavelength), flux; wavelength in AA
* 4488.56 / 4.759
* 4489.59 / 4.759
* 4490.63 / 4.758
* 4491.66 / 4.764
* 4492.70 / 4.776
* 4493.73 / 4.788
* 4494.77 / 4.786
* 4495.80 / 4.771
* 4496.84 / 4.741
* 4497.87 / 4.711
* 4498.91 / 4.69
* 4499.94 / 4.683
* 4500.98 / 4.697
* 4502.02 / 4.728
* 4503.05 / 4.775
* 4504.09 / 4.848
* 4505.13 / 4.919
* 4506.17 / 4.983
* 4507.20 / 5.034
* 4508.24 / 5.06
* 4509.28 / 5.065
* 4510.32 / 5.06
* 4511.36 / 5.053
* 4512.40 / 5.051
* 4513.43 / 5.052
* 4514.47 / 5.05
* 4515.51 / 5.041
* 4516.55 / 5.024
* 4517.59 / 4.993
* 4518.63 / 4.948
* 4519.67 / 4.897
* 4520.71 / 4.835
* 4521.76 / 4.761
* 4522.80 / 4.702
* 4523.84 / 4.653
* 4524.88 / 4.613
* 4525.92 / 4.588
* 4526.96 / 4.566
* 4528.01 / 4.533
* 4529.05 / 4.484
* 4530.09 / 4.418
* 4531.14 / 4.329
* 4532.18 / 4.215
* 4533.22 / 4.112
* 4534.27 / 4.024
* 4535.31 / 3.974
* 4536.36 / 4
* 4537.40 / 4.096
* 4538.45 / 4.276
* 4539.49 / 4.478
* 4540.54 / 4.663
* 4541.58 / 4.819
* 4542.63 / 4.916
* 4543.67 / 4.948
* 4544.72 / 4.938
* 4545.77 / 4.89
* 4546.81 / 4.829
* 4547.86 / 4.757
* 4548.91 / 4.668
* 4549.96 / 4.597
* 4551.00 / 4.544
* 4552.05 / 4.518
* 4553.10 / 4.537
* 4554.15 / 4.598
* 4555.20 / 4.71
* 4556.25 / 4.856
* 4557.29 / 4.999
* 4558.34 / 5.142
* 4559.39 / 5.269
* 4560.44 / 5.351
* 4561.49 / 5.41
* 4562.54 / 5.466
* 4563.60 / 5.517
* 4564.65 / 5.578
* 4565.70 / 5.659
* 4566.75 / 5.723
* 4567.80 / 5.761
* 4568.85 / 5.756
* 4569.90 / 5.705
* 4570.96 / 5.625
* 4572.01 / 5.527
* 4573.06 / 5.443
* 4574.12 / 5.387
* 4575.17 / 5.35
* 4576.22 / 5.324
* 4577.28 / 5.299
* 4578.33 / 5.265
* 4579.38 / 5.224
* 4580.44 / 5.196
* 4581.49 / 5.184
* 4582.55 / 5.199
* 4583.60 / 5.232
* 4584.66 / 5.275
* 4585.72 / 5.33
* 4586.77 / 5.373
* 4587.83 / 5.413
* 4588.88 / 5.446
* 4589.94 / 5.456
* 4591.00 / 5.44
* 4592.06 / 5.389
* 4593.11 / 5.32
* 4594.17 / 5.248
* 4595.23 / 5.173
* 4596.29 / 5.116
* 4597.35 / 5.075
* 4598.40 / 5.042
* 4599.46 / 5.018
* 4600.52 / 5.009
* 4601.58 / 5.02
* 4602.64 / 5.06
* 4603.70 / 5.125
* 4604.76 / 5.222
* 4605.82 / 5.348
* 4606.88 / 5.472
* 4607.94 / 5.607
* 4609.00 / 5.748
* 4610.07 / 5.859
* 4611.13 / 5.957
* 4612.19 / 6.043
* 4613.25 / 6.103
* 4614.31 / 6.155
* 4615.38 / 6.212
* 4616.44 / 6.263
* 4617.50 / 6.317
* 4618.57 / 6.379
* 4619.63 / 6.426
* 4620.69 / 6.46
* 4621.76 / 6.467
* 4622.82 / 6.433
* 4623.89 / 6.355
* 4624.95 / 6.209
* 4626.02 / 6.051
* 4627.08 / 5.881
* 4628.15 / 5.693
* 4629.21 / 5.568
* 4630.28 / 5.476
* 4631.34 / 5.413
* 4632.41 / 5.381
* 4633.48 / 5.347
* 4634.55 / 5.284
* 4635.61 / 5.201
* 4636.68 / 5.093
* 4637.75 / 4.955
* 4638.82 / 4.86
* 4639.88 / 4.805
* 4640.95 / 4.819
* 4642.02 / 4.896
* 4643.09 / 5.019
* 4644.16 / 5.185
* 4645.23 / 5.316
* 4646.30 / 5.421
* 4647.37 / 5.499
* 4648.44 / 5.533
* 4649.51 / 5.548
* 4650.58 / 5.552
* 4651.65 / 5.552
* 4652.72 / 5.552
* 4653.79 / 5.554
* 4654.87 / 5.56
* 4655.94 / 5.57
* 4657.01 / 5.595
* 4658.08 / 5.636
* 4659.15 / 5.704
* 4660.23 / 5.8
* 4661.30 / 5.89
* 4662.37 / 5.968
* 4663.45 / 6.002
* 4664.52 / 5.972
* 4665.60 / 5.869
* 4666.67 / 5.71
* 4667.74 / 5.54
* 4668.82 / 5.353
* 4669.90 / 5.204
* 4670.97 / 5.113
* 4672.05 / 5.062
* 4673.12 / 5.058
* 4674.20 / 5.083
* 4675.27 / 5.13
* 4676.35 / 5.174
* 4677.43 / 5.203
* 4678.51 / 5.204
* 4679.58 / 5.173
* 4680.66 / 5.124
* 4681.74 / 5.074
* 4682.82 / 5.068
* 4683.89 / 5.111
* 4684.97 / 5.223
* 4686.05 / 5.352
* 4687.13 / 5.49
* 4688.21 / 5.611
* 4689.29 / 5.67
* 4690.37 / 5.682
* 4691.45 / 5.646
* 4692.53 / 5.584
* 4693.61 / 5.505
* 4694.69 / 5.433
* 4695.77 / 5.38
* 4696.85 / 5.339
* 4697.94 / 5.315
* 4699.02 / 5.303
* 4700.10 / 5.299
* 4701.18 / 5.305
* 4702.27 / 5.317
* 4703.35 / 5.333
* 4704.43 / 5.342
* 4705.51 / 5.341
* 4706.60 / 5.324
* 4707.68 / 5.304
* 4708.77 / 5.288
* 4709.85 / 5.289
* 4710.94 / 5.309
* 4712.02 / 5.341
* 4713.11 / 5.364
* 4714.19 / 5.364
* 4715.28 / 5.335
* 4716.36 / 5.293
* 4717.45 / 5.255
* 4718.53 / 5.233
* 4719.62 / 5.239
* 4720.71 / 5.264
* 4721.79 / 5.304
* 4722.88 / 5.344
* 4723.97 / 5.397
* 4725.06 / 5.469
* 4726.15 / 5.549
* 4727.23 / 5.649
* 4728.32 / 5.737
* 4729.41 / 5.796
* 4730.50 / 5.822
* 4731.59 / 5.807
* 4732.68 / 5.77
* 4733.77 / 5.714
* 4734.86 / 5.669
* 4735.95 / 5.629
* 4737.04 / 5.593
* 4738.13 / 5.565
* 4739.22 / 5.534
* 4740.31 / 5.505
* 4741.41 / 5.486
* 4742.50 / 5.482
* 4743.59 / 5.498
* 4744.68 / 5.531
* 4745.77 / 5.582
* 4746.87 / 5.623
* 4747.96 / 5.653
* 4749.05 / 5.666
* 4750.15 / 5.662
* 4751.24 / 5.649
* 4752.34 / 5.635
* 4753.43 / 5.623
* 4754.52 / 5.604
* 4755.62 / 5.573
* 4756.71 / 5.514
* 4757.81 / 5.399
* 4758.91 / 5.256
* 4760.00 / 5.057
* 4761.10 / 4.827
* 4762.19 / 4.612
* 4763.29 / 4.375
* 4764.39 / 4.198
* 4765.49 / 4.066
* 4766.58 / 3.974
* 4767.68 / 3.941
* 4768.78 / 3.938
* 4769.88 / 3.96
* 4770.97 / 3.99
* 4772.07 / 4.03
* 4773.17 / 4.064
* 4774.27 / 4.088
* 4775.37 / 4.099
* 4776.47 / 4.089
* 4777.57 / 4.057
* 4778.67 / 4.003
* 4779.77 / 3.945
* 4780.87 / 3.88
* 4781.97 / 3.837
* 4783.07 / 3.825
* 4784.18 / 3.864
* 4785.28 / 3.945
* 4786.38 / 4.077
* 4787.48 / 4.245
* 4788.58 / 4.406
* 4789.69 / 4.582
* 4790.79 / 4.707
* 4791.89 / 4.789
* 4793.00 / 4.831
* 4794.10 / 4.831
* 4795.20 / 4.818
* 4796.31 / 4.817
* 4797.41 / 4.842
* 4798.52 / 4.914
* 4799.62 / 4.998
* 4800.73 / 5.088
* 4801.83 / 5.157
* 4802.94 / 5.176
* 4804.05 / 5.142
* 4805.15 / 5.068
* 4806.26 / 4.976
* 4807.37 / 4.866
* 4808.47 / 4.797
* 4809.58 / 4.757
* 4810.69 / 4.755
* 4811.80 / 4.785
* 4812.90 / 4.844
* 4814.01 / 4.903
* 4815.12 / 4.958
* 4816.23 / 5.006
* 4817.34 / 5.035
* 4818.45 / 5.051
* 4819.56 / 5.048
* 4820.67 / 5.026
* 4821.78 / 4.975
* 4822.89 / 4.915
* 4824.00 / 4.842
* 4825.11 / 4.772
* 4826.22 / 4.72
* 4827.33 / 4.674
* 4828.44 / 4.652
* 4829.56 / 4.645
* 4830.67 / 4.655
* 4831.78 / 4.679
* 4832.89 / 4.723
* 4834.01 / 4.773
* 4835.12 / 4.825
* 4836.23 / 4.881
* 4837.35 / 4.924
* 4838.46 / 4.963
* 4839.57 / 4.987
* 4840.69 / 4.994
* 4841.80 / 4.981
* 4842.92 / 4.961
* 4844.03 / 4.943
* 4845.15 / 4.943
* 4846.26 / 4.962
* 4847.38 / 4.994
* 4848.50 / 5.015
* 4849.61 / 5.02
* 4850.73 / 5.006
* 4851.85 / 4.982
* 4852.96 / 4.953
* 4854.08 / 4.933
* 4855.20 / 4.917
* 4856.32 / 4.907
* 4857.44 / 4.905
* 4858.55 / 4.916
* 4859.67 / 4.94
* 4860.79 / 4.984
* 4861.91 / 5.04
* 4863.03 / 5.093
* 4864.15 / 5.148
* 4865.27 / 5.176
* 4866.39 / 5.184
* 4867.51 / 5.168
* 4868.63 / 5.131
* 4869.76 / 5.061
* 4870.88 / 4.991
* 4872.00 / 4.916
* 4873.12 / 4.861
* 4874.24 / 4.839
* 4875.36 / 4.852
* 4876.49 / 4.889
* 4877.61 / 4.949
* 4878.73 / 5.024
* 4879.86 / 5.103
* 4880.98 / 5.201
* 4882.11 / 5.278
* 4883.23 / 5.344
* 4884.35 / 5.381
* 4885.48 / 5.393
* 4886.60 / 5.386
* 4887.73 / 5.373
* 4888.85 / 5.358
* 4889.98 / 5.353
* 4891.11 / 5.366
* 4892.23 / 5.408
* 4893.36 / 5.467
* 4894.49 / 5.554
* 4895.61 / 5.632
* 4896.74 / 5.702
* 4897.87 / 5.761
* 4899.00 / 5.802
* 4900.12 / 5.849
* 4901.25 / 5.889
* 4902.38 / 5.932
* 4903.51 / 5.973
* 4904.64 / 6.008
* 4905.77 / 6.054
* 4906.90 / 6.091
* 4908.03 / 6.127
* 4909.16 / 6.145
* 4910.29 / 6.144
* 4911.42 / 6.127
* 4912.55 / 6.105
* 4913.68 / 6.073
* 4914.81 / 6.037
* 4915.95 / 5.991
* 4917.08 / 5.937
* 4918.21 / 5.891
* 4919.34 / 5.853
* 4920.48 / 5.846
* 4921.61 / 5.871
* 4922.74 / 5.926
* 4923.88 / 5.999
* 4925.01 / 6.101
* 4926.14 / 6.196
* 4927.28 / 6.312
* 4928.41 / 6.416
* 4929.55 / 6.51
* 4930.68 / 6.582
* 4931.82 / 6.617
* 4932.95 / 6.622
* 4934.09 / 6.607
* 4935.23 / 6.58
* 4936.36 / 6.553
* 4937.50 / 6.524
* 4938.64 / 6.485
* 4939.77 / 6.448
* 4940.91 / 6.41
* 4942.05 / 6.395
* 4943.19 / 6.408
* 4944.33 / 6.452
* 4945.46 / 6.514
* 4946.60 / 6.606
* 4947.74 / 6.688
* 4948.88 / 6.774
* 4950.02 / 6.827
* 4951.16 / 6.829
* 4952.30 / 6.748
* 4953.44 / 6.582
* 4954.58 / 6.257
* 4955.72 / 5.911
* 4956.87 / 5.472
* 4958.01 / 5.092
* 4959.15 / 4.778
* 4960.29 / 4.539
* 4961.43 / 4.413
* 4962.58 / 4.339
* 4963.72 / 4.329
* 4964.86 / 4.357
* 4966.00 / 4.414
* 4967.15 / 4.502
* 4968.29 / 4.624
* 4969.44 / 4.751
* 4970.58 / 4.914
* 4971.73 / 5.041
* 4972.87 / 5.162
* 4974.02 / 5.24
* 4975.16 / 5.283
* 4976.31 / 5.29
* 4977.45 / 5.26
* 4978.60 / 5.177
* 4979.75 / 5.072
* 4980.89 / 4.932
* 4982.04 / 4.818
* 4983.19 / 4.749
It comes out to 0.02 mag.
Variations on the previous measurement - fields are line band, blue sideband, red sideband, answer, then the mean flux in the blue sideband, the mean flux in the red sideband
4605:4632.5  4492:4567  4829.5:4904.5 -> -0.217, 4.8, 5.15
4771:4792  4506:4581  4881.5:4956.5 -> 0.346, 4.93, 6.08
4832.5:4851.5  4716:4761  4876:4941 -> 0.165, 5.52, 5.89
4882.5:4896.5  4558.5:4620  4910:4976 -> 0.076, 5.49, 5.87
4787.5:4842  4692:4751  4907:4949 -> 0.198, 5.47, 6.29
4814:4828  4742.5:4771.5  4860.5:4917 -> 0.071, 5.03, 5.48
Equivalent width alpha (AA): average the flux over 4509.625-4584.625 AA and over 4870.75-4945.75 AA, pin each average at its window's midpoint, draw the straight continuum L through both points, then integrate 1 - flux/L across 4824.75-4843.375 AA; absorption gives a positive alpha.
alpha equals 2.8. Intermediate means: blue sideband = 4.94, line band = 4.81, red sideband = 5.85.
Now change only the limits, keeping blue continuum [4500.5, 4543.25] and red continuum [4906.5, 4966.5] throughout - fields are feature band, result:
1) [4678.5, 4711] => -0.60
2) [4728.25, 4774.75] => 2.41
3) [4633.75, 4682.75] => -2.18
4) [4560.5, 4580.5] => -2.64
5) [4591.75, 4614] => -1.94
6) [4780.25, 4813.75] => 5.58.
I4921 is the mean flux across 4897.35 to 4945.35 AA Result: 6.19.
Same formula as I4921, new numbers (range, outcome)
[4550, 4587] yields 5.26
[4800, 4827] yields 4.94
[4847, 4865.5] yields 4.99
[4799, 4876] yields 4.94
